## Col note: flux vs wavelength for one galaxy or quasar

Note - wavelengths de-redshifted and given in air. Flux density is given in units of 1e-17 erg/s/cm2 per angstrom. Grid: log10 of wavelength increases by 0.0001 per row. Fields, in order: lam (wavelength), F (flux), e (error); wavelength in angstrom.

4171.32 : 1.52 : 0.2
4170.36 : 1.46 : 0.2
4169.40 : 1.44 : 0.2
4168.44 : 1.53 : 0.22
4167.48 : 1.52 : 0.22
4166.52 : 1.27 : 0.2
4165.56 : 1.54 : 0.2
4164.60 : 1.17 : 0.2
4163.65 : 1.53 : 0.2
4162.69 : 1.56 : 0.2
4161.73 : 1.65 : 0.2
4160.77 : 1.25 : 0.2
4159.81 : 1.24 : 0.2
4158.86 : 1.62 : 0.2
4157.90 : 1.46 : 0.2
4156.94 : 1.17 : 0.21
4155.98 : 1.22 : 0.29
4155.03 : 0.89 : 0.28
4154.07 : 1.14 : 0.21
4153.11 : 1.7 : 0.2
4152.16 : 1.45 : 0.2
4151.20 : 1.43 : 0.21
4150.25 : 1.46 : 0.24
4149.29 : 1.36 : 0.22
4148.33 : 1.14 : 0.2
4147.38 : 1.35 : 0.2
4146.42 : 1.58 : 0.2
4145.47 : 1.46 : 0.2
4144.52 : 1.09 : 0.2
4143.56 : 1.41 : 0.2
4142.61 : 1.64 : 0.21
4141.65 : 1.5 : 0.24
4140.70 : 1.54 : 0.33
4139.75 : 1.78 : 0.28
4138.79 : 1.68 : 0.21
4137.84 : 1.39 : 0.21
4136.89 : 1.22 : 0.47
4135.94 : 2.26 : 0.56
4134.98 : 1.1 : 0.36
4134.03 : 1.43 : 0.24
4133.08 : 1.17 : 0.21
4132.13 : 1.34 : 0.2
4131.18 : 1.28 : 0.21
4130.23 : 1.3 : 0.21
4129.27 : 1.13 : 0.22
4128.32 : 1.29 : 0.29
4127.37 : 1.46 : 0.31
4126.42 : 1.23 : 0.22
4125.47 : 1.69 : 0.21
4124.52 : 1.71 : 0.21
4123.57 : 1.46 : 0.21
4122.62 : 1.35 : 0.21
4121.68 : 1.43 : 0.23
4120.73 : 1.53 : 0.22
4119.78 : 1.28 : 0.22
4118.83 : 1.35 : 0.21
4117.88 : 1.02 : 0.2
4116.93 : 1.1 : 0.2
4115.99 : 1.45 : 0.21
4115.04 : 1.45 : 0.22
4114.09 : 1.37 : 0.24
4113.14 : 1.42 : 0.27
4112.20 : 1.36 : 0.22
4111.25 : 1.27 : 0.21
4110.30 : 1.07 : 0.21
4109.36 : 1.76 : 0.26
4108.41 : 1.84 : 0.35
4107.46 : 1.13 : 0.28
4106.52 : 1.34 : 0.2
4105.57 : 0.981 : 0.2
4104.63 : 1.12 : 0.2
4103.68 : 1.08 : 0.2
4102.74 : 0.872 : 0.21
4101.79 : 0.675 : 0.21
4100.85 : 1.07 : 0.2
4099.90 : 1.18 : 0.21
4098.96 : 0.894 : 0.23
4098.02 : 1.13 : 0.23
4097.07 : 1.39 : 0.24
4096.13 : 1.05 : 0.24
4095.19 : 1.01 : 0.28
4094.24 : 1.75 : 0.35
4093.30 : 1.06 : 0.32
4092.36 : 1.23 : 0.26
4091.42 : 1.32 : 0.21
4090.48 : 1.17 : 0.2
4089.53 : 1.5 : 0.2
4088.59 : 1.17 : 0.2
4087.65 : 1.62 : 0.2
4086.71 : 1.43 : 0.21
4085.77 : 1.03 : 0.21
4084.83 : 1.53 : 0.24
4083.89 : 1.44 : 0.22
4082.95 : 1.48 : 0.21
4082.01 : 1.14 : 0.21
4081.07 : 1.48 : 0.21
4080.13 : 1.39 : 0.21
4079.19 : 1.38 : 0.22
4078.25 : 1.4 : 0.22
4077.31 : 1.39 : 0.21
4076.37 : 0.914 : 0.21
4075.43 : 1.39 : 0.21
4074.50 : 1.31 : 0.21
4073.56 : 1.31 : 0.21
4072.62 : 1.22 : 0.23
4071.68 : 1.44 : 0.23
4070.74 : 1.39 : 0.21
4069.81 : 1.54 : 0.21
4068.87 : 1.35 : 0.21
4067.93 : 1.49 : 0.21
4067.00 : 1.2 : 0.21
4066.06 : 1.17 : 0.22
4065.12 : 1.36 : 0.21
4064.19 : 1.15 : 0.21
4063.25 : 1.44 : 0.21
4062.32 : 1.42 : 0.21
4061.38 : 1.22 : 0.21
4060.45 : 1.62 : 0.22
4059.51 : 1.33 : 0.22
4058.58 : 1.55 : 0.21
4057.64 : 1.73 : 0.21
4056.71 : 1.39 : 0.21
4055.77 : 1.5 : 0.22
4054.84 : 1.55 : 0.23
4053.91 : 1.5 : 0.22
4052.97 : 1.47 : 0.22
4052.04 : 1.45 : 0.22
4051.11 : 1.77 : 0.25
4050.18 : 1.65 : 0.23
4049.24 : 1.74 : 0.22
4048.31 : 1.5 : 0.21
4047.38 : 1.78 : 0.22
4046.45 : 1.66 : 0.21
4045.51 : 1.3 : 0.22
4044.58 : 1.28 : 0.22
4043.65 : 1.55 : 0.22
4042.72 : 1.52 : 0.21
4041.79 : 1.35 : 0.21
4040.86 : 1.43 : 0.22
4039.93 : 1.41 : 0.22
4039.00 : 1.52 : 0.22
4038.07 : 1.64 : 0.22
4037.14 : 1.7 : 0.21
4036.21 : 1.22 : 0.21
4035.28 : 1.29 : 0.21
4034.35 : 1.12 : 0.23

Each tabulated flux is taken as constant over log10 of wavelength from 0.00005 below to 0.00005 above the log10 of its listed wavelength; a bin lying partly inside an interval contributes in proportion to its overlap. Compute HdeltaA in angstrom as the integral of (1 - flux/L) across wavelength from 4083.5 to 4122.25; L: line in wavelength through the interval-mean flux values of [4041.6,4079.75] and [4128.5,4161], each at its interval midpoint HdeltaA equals 3.96 angstrom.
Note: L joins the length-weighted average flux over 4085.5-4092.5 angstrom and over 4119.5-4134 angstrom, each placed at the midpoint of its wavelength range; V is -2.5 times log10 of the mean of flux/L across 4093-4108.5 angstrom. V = 0.18 mag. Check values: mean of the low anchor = 1.32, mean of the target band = 1.14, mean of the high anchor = 1.38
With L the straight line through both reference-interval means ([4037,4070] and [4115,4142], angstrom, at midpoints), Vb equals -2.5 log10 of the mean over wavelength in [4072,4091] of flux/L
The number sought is 0.09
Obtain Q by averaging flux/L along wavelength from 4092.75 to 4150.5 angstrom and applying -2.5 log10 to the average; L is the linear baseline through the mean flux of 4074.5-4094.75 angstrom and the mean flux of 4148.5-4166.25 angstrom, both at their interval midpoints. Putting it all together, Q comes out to 0.02 mag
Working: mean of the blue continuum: 1.34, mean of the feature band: 1.33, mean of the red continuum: 1.37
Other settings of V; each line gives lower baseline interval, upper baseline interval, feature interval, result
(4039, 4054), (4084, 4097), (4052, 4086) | 0.023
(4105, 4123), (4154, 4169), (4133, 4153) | -0.080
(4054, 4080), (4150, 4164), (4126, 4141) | -0.024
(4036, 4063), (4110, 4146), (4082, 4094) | 0.095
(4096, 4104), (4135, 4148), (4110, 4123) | -0.082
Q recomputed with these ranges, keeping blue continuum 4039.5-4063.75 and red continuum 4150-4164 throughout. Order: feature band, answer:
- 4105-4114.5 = 0.066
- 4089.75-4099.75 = 0.202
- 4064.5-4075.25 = 0.108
